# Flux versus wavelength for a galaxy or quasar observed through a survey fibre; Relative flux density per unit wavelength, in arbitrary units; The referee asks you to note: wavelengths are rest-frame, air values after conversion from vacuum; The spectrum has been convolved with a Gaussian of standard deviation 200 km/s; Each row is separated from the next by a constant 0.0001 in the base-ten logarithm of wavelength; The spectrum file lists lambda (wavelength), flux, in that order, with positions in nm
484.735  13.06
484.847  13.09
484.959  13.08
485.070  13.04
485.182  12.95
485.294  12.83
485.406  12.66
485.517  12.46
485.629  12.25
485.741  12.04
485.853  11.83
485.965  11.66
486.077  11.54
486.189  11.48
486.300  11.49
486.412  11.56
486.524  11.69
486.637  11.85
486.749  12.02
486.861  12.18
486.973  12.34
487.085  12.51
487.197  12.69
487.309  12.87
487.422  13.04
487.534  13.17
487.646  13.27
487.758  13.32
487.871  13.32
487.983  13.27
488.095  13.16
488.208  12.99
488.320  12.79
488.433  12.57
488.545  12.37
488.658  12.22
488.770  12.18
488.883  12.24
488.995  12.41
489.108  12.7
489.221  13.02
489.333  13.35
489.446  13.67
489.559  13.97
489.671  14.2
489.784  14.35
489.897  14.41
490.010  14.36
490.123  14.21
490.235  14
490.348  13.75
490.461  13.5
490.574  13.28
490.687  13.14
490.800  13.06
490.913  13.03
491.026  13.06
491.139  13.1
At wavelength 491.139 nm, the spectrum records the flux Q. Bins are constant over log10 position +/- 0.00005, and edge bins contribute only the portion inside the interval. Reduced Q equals 13.1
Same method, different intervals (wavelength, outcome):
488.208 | 12.99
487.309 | 12.87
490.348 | 13.75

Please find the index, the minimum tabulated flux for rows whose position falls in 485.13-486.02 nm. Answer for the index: 11.66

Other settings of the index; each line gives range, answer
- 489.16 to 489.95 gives 13.02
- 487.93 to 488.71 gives 12.22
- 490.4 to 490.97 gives 13.03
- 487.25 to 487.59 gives 12.87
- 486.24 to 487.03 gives 11.49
